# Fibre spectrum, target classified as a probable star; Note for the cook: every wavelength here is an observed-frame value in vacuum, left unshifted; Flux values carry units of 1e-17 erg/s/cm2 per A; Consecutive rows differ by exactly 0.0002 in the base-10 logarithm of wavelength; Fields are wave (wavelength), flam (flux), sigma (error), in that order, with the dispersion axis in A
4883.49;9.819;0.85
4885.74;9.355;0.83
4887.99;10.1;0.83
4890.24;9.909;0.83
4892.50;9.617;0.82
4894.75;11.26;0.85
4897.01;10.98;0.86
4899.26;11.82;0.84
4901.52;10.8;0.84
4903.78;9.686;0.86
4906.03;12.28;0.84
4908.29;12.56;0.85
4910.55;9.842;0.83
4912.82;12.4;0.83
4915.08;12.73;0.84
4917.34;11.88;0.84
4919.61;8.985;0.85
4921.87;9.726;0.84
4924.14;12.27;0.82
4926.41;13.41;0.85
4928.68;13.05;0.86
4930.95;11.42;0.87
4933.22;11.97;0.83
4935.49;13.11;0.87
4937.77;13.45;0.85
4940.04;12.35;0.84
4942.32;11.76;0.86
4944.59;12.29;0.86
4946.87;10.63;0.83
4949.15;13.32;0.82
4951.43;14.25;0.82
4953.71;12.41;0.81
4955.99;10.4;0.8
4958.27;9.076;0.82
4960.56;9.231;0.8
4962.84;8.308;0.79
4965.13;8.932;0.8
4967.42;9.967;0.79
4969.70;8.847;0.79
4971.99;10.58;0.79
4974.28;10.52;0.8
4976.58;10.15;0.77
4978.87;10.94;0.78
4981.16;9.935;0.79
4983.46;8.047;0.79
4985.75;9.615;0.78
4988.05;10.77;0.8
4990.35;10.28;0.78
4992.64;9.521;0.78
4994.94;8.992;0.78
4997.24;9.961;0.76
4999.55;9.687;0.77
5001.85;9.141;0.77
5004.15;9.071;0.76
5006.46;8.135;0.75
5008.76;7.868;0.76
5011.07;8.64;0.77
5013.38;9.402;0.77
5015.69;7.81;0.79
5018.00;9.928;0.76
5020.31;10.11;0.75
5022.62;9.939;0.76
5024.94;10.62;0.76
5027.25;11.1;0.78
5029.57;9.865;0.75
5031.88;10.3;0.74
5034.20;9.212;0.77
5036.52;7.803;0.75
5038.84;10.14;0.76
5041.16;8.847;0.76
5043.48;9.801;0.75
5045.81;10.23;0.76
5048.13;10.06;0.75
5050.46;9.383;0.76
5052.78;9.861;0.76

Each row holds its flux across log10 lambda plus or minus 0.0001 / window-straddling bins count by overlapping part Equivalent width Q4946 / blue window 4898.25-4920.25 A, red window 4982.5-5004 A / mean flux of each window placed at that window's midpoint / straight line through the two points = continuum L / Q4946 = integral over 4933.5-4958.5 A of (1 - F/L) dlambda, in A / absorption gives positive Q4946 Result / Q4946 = -3.9 A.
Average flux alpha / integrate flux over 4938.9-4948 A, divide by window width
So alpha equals 11.8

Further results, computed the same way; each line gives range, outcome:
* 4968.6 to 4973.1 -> 9.71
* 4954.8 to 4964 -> 9.27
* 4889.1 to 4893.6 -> 9.75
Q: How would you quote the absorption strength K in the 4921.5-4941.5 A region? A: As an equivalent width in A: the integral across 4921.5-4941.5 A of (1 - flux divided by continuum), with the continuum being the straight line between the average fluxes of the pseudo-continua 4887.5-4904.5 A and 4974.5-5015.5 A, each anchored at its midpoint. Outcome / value -4.5 A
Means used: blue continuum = 10.6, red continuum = 9.41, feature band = 12.4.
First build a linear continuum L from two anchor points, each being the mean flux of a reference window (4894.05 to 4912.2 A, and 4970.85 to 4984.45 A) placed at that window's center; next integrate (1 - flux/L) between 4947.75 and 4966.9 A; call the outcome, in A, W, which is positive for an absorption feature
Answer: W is -0.6 A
